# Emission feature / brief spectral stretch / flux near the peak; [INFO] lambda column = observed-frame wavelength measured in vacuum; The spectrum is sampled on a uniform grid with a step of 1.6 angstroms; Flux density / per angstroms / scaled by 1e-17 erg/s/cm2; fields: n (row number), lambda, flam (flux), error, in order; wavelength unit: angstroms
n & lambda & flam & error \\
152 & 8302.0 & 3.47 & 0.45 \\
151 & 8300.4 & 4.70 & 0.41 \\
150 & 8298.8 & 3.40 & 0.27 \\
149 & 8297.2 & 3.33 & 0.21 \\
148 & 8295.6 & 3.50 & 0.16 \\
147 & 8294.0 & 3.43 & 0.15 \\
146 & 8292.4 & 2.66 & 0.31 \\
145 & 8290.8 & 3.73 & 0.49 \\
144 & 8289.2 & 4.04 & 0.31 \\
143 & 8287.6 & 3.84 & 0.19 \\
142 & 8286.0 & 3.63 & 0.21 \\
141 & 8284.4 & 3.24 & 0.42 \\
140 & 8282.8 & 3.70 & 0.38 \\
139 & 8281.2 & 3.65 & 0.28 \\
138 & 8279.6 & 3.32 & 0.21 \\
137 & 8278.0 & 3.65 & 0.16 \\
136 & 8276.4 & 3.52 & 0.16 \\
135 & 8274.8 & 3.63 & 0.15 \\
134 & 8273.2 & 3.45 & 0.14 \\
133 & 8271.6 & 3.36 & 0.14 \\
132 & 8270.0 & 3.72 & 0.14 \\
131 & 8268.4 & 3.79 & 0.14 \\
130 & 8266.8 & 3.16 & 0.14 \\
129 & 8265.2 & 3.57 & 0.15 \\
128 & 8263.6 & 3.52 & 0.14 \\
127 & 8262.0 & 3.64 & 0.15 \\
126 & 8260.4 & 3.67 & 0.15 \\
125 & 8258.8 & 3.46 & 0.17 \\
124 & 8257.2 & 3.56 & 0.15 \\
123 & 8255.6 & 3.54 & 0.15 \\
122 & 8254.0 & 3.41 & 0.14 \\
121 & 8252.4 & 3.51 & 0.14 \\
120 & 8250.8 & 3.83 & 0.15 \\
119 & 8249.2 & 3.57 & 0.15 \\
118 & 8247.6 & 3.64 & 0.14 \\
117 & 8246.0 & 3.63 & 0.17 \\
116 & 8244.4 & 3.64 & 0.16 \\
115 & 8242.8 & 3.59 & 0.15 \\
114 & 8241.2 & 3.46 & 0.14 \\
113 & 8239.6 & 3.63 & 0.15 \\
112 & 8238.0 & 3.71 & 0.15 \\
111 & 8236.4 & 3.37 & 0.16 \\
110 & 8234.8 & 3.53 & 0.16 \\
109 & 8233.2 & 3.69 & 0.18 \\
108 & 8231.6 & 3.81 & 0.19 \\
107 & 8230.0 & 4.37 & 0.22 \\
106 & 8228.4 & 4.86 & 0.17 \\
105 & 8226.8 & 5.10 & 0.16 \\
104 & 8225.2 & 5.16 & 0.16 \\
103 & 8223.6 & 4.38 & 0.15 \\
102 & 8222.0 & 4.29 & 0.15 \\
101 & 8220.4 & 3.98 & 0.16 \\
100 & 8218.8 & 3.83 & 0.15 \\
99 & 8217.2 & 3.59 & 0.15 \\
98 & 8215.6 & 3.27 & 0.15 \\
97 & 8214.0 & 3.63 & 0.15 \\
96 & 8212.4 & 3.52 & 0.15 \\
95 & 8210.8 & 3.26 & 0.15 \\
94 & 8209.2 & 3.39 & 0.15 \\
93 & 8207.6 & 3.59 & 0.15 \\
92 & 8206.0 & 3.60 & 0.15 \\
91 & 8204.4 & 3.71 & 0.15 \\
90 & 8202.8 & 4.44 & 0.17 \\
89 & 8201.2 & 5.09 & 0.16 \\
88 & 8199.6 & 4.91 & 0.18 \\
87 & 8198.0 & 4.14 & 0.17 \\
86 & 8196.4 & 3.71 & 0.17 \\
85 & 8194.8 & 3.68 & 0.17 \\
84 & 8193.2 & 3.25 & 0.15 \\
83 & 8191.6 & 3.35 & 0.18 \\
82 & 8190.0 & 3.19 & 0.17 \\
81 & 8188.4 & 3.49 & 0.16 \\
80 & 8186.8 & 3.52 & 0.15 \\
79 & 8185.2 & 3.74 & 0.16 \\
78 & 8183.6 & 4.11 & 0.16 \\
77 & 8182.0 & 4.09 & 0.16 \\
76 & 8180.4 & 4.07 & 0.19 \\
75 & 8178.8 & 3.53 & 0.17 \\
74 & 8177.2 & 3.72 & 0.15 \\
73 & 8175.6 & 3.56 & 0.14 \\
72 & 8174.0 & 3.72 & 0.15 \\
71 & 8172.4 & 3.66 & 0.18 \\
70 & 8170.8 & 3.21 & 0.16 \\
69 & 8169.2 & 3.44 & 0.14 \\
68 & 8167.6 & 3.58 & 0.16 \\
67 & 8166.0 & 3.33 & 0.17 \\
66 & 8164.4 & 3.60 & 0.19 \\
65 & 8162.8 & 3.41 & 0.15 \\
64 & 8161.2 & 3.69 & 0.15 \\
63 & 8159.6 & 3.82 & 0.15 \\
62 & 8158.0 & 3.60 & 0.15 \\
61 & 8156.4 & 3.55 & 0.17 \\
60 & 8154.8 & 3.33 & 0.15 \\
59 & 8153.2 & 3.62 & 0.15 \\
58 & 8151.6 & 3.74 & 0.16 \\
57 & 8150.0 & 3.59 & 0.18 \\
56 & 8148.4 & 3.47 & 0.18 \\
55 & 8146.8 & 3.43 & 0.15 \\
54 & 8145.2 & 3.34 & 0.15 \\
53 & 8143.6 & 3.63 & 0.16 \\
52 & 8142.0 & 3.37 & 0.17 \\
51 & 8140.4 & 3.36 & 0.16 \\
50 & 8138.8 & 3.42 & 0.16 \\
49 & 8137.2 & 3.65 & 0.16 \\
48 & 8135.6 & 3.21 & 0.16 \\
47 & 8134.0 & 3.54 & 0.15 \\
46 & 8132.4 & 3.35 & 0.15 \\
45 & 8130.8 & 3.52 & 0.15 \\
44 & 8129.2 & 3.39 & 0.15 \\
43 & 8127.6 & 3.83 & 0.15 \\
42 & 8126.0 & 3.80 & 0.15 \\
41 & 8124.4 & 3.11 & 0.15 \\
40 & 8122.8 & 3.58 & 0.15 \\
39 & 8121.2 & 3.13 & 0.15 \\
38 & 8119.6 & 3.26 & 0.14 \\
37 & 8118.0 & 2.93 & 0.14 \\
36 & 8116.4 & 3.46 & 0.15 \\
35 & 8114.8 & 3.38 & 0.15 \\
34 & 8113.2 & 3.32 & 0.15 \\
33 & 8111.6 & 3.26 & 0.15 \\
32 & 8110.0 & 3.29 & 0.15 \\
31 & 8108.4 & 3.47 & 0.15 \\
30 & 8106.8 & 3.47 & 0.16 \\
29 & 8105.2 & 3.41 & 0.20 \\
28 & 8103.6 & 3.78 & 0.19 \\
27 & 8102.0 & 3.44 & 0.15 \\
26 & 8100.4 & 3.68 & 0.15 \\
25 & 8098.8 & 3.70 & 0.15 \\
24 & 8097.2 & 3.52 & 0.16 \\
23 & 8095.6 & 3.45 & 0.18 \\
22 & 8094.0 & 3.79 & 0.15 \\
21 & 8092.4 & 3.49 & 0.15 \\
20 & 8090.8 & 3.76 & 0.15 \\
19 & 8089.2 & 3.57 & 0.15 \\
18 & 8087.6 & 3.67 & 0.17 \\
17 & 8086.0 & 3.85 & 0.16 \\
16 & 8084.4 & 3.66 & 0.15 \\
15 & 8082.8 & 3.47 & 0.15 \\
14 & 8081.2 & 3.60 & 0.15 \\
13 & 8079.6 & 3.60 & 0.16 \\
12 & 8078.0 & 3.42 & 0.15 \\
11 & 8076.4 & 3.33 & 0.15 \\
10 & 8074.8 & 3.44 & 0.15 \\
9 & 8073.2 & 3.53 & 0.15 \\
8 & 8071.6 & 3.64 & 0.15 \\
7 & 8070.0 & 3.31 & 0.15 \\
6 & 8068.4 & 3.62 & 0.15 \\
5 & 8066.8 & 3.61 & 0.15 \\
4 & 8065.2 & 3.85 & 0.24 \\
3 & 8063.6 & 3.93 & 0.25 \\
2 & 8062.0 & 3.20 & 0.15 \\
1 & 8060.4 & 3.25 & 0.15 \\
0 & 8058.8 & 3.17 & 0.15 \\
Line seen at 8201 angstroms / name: Halpha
